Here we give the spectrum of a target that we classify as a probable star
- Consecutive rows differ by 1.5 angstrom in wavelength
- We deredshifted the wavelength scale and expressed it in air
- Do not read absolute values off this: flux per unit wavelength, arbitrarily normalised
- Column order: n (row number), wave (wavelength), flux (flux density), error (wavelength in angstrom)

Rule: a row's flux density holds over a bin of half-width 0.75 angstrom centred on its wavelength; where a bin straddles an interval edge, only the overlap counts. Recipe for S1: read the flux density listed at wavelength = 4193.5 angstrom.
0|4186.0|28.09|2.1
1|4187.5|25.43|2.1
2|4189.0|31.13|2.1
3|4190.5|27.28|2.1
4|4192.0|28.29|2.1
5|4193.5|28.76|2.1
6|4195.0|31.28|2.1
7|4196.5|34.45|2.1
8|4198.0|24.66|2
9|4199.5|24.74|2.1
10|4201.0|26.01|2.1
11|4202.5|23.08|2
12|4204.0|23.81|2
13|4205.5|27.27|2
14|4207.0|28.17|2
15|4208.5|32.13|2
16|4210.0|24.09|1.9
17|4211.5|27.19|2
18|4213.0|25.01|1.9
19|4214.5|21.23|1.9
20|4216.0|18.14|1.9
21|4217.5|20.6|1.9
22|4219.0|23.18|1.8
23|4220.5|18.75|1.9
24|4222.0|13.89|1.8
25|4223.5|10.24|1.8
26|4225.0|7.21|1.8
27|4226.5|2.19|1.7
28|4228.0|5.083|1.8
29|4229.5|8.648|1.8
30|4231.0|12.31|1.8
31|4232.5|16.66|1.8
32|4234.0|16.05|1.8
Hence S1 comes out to 28.76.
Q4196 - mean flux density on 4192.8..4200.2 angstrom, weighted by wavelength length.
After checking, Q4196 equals 28.8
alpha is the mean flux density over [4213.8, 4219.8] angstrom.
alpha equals 20.8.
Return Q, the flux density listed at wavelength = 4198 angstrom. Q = 24.66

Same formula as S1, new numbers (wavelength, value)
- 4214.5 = 21.23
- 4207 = 28.17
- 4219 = 23.18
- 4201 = 26.01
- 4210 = 24.09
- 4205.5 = 27.27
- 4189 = 31.13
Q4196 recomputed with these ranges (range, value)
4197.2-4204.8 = 24.5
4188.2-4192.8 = 28.9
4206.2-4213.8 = 27.3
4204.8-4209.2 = 29.2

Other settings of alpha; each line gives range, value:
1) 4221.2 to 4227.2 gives 8.52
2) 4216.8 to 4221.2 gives 20.9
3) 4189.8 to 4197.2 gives 30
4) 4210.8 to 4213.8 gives 26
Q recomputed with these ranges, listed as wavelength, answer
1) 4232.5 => 16.66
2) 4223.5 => 10.24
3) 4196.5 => 34.45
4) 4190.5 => 27.28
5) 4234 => 16.05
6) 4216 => 18.14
